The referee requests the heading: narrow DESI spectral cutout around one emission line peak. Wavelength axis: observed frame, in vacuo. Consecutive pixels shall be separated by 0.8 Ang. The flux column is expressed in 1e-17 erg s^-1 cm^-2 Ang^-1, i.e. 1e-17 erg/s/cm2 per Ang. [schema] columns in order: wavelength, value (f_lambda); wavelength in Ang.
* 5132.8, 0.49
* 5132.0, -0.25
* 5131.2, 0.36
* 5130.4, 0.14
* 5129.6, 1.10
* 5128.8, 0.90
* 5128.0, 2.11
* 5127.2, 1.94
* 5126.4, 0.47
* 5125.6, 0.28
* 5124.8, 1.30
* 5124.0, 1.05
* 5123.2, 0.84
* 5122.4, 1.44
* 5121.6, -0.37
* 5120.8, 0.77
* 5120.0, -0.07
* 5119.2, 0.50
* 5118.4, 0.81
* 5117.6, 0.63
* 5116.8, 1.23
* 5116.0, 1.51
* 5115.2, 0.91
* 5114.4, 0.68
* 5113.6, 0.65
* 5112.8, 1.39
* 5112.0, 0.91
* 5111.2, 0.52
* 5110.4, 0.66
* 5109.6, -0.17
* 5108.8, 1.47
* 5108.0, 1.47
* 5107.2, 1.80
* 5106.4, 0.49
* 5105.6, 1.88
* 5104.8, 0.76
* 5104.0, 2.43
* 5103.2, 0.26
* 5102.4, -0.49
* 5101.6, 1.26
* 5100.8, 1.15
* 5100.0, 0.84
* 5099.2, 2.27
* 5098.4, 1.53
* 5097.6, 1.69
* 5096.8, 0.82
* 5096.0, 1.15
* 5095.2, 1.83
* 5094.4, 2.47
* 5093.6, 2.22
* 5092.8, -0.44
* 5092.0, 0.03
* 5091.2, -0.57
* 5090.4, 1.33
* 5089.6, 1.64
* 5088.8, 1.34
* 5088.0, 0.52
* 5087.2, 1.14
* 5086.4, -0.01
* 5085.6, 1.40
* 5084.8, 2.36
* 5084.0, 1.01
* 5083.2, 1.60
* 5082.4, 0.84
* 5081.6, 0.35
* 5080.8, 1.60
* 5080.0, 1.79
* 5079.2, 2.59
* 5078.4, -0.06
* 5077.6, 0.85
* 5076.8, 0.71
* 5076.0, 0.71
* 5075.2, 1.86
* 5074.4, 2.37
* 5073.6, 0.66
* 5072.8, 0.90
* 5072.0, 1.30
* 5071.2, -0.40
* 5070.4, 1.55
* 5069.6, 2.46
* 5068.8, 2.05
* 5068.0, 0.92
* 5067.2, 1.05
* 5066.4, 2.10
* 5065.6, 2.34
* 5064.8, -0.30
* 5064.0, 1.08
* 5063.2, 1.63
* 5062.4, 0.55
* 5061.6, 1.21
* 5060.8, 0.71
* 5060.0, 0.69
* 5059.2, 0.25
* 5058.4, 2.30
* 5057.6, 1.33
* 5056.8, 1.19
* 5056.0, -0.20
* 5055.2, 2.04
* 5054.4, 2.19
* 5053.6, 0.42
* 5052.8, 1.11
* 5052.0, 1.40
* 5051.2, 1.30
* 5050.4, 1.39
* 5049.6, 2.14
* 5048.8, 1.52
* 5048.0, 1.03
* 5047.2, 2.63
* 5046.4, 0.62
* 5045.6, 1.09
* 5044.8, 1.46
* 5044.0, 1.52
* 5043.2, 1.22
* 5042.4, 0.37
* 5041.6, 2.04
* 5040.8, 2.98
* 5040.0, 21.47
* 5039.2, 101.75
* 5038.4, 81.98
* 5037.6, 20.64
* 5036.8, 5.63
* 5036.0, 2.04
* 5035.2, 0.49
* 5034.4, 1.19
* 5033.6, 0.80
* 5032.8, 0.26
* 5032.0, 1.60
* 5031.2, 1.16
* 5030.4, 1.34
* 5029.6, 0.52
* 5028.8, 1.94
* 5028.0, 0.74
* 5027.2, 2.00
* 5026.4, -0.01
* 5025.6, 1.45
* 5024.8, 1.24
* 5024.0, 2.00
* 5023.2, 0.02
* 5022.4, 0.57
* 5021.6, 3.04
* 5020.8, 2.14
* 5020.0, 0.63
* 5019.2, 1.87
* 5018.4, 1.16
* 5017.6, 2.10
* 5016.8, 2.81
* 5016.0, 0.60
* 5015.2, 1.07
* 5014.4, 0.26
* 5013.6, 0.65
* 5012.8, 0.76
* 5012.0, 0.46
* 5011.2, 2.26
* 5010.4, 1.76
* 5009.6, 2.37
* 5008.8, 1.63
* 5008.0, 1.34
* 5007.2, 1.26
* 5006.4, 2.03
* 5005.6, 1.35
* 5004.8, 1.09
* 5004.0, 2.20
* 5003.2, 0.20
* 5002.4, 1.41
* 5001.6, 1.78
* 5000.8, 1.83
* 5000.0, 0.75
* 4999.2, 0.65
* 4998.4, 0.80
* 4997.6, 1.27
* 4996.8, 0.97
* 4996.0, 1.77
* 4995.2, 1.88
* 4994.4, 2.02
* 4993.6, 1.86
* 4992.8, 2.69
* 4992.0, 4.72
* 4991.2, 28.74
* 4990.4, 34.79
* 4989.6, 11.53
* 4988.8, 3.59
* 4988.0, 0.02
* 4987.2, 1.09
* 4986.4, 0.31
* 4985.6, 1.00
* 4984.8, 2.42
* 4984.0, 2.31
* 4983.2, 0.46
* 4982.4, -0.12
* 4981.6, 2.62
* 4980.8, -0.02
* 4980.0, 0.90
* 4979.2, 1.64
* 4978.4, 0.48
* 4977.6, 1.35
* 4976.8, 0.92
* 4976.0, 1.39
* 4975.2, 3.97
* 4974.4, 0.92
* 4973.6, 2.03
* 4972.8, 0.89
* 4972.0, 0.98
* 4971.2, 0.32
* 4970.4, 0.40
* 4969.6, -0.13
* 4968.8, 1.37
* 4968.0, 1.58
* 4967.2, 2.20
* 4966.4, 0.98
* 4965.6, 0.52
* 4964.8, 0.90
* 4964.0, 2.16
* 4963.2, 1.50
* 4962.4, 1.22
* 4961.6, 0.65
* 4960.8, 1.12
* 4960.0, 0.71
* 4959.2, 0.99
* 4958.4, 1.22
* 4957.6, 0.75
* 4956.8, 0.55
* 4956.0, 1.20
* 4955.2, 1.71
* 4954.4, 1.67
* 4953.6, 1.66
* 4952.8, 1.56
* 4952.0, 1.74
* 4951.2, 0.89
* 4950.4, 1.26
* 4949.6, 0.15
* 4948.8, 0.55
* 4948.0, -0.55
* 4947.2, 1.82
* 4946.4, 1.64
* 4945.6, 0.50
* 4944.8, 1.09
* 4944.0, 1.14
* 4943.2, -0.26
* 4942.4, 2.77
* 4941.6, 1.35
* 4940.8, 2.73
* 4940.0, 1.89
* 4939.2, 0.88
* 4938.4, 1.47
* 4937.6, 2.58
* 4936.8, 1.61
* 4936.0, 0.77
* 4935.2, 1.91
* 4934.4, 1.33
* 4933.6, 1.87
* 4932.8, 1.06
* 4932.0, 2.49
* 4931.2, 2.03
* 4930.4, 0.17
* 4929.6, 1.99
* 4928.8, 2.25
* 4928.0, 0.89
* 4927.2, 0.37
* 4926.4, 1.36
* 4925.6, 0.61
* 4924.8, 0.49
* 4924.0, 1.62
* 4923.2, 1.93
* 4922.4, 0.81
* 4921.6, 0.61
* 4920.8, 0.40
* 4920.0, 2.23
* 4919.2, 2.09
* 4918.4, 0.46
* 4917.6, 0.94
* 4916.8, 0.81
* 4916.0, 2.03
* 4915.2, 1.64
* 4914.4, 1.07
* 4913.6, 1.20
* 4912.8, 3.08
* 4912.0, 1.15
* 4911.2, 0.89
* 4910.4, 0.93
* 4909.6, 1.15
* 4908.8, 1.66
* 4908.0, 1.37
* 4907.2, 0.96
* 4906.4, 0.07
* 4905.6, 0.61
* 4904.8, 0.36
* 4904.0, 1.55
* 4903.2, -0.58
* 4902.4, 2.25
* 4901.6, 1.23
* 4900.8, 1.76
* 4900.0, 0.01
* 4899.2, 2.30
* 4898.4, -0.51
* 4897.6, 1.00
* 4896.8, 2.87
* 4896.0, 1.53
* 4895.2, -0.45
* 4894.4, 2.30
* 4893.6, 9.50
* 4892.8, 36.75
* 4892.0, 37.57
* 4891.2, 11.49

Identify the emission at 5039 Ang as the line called [O III]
